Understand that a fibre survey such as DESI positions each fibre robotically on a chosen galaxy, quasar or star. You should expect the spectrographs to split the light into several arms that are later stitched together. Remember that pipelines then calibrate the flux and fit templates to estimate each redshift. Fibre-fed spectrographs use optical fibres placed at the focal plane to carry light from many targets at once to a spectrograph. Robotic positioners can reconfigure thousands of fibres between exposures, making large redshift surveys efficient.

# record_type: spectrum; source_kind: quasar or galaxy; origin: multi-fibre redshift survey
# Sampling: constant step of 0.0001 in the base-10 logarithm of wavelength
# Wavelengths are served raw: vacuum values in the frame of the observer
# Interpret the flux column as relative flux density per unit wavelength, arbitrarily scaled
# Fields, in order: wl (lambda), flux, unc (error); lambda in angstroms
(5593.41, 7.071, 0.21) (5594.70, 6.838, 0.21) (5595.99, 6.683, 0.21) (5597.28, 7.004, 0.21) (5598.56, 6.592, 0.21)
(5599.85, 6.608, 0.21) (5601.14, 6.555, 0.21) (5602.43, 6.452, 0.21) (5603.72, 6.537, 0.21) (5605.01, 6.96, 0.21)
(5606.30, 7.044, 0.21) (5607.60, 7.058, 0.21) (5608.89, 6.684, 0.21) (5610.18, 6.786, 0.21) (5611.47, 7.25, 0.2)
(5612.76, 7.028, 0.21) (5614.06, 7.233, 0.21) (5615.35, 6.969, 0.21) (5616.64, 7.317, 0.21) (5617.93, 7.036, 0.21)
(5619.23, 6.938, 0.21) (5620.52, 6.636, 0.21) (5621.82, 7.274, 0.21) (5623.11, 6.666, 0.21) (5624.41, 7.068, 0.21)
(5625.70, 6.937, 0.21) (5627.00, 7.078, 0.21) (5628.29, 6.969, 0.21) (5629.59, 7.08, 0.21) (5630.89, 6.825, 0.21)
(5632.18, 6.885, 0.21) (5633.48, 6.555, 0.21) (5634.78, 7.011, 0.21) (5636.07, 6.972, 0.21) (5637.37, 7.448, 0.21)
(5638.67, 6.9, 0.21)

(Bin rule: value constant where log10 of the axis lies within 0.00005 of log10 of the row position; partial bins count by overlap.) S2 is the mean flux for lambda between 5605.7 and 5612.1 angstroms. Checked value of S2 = 6.96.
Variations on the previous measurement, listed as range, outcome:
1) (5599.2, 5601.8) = 6.58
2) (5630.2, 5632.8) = 6.87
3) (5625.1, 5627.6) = 6.99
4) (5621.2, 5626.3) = 6.99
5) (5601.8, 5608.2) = 6.8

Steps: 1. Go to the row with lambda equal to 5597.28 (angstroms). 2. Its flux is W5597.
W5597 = 7.004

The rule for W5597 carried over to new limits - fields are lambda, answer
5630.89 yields 6.825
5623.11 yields 6.666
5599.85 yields 6.608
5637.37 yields 7.448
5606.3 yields 7.044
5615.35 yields 6.969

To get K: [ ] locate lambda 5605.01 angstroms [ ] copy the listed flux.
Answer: 6.96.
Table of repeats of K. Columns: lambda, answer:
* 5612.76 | 7.028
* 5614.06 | 7.233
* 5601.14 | 6.555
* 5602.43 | 6.452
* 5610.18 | 6.786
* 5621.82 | 7.274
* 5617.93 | 7.036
